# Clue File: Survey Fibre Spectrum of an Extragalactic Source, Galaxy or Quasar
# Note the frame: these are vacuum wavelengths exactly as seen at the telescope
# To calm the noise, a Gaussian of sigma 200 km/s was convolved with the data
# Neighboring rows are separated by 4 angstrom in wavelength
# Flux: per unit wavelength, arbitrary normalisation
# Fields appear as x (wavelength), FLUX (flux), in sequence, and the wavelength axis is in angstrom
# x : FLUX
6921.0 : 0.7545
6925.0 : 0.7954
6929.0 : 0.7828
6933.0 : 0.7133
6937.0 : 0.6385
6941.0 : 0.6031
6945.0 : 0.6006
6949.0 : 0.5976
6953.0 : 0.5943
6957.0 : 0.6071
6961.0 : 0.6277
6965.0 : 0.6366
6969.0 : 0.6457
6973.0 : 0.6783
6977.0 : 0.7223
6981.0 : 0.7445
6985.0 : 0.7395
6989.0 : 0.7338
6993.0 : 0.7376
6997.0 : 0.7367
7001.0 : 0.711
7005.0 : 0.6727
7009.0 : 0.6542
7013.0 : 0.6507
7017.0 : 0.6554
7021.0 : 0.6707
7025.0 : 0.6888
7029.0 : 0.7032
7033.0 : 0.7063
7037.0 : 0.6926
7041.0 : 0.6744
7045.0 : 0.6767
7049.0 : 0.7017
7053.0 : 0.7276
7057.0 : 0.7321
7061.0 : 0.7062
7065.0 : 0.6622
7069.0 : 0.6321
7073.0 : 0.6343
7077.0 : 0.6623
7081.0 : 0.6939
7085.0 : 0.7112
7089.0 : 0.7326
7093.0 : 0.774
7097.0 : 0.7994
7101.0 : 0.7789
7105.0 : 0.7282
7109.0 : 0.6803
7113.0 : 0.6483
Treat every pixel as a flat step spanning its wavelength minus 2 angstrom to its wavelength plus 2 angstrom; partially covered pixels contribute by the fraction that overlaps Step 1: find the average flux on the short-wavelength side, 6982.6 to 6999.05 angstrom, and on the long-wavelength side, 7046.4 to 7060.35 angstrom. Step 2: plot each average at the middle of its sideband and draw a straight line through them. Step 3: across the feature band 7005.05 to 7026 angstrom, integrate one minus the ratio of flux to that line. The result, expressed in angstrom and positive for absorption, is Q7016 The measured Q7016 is 1.9 angstrom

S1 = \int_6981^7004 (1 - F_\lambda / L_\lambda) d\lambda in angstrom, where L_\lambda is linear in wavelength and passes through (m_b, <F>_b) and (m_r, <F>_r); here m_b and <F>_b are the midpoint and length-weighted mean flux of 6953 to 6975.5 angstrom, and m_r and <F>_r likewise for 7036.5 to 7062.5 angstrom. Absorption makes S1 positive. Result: -2.5 angstrom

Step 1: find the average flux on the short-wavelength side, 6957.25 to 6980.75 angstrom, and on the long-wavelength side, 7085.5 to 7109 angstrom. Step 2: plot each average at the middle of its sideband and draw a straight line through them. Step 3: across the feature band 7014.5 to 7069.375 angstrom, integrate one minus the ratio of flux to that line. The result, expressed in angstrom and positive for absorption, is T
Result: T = 1.9 angstrom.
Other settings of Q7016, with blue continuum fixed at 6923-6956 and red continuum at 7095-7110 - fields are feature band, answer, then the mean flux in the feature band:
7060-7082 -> 2.16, 0.662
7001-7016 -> 0.75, 0.666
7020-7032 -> 0.33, 0.691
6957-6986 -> 0.15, 0.678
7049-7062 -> 0.11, 0.72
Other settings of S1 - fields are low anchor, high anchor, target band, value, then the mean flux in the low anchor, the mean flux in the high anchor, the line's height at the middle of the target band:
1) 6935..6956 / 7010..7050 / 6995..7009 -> -0.92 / 0.607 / 0.681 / 0.656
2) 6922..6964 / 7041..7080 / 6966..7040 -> -2.85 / 0.658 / 0.682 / 0.67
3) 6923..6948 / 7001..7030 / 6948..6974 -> 2.11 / 0.685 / 0.672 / 0.681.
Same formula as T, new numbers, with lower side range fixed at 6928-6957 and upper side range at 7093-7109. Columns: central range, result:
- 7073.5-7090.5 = 1.2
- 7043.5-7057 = 0.2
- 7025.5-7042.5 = 0.3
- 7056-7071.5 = 1.1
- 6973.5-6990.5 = -1.5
